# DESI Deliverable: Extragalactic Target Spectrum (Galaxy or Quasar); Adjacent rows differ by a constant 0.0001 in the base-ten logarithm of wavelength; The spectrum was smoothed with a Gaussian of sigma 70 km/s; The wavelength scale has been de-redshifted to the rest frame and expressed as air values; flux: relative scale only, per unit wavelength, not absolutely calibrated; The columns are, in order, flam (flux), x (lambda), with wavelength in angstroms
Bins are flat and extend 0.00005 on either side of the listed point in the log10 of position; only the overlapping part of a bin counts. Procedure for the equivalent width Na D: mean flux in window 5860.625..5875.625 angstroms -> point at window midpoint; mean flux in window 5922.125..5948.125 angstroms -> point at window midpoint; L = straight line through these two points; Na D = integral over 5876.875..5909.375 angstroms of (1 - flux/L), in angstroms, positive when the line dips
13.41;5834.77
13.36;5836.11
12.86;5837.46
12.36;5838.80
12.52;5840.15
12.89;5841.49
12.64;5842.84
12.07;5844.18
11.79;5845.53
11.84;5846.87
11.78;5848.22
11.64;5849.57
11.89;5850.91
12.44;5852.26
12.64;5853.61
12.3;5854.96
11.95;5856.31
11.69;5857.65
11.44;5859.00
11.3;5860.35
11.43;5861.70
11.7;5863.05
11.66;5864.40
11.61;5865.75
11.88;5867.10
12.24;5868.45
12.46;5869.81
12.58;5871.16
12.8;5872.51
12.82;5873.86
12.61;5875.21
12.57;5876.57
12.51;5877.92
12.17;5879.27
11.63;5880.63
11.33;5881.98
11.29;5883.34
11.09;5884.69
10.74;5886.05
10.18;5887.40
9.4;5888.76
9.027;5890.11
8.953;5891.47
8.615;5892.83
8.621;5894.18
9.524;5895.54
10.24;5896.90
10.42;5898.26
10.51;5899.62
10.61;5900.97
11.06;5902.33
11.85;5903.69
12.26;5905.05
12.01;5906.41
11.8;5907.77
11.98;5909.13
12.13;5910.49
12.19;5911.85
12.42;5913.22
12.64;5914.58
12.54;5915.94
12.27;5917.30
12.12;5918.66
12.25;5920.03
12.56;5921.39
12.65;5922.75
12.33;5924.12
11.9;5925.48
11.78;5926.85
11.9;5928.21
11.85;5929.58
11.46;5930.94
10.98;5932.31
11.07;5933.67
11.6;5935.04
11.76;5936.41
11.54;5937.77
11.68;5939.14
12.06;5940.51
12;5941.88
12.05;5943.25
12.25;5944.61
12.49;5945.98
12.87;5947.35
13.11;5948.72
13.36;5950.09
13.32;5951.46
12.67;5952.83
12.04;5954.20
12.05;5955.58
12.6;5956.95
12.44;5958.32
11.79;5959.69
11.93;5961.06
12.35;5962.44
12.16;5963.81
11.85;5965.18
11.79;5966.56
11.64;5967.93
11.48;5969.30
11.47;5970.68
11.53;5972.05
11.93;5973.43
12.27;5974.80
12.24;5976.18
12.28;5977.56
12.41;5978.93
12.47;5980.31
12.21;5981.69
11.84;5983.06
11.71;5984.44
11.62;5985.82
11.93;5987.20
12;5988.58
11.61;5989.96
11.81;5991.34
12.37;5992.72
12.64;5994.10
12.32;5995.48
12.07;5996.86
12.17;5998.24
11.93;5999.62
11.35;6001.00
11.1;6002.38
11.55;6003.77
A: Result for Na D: 3.5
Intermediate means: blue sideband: 12.1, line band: 10.7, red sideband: 11.9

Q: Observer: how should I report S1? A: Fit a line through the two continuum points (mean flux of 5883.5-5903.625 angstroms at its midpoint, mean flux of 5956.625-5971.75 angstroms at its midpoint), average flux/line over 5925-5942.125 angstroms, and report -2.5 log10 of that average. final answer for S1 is -0.05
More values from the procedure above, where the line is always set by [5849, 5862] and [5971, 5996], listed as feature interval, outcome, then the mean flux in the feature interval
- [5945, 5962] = -0.05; 12.5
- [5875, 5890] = 0.06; 11.3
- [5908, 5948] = -0.01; 12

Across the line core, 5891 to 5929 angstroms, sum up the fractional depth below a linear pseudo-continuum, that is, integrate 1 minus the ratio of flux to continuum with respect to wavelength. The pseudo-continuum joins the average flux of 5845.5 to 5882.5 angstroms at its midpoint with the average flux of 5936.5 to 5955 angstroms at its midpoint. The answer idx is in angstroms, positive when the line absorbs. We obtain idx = 2.5 angstroms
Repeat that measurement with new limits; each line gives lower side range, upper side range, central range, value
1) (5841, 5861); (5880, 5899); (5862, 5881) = -2.2 angstroms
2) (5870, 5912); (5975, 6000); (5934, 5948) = -0.4 angstroms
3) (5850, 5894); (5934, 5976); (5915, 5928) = -0.4 angstroms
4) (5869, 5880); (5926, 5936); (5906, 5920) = -0.4 angstroms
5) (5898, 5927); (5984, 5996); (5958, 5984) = 0.0 angstroms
